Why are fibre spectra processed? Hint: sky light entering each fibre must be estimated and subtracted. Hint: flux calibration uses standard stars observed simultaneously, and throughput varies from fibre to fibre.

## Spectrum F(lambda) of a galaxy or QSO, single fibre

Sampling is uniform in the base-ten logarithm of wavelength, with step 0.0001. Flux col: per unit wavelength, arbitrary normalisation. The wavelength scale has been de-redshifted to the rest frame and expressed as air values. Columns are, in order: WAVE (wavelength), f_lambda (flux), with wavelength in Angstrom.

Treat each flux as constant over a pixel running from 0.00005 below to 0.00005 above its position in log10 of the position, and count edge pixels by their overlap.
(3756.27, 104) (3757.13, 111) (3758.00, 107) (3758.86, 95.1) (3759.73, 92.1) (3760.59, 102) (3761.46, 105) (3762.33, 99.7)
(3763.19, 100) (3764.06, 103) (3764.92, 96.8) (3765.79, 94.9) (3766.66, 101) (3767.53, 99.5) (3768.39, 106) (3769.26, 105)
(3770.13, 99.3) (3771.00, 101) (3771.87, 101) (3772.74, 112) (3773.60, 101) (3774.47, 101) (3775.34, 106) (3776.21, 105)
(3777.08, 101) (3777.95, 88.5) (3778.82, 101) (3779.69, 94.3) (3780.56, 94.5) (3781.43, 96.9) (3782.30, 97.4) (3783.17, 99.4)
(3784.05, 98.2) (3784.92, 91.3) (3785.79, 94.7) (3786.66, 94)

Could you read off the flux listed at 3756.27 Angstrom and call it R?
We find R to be 104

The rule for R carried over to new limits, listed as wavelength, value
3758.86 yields 95.1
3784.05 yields 98.2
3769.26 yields 105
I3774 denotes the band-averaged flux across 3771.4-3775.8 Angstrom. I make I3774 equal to 104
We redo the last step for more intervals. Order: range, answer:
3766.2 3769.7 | 103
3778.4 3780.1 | 97.7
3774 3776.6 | 104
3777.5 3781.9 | 95.1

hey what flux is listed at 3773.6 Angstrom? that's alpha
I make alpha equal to 101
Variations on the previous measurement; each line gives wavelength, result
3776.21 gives 105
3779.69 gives 94.3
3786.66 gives 94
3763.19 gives 100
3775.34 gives 106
